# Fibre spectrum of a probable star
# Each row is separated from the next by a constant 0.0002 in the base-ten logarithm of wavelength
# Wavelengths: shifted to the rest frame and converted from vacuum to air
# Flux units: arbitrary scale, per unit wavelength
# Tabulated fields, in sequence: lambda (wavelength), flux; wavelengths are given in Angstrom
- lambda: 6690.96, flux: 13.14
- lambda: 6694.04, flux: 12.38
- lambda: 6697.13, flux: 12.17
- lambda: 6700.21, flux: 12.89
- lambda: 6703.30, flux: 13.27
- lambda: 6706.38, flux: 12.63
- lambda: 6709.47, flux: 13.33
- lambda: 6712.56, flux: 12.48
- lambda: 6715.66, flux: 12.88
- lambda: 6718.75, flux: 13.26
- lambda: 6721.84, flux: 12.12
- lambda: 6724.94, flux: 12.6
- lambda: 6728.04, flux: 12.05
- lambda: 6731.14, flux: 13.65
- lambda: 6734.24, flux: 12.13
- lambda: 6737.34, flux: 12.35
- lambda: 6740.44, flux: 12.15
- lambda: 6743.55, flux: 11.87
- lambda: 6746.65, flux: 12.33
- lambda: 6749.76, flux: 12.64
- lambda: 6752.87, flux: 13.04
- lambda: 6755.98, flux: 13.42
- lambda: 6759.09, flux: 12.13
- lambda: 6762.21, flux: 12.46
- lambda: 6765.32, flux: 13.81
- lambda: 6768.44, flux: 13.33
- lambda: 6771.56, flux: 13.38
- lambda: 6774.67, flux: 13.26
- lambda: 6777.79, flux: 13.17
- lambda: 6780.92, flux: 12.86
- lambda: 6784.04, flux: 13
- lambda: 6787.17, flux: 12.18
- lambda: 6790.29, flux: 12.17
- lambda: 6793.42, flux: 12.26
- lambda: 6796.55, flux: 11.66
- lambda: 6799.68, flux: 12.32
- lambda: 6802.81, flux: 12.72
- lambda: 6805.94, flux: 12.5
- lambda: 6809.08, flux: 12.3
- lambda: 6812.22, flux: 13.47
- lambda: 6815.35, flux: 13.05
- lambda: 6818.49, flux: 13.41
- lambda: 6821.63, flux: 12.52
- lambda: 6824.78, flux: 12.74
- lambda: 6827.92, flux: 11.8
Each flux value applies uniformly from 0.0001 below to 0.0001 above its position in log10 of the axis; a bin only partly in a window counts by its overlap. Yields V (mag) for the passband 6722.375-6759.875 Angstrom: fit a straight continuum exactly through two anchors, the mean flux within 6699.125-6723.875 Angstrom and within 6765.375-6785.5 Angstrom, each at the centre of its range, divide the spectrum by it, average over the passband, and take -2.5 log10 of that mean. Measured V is 0.04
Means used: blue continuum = 12.9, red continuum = 13.2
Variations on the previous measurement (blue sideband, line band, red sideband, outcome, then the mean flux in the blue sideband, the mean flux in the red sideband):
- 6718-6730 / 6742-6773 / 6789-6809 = -0.04 mag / 12.5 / 12.3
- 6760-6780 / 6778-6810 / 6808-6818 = 0.06 mag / 13.2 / 13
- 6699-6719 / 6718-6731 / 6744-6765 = 0.02 mag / 12.9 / 12.7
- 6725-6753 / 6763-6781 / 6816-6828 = -0.06 mag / 12.4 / 12.7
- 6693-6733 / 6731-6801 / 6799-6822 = 0.01 mag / 12.7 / 12.8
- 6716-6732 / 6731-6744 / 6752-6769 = 0.04 mag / 12.7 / 13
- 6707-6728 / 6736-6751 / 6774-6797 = 0.04 mag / 12.7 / 12.6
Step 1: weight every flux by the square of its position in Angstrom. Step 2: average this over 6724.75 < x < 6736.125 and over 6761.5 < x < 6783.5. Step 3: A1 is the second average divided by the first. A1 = 1.1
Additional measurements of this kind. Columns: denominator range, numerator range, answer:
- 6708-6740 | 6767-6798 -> 1.02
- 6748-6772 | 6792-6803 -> 0.95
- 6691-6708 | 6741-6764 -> 1.00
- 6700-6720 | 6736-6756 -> 0.97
